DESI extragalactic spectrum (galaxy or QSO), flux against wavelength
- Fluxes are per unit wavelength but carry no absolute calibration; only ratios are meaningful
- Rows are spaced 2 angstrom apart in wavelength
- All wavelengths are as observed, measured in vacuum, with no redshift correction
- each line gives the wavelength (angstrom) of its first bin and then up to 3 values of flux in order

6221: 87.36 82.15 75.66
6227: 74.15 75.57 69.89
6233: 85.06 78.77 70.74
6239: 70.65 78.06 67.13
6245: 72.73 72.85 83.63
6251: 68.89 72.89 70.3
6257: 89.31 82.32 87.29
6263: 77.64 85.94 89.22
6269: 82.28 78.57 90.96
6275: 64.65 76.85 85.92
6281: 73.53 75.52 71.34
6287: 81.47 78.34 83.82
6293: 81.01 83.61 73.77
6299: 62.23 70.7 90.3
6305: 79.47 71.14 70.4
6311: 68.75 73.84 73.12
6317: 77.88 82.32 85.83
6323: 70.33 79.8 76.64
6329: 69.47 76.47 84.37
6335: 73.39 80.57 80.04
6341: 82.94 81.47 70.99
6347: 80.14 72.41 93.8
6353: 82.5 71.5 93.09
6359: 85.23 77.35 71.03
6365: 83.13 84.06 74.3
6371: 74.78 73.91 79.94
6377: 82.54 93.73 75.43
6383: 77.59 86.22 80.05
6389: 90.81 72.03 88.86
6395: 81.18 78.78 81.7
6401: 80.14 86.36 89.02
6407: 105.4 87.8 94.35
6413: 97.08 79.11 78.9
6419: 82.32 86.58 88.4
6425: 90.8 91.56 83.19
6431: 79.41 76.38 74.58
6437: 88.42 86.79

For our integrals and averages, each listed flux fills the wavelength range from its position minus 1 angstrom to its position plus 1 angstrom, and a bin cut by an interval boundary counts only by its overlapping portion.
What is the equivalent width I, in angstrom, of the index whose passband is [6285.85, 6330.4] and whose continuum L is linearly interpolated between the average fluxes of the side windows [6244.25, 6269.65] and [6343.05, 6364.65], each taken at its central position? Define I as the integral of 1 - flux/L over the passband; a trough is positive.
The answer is 1.8 angstrom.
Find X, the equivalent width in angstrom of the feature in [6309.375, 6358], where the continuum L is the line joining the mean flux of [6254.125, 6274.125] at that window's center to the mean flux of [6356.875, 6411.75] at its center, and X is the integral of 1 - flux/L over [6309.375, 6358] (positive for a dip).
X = 2.8 angstrom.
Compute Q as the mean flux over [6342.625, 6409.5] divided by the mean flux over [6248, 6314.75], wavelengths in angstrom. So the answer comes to 1.05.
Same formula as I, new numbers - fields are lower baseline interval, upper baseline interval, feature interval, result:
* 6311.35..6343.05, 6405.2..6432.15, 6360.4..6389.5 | 1.0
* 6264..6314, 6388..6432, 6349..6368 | 0.1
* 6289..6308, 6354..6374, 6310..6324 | 0.3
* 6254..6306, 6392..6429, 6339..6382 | 2.0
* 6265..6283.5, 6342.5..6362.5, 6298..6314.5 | 1.4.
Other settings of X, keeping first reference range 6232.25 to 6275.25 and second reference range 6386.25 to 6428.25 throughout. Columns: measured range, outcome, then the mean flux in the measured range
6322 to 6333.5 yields 0.9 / 75.8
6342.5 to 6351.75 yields 0.4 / 79.3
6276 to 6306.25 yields 0.9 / 77.8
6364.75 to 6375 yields 0.8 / 77.8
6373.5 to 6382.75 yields 0.3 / 82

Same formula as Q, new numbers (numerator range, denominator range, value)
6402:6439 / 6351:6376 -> 1.09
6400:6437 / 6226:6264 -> 1.13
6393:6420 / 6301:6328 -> 1.13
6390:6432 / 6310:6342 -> 1.11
